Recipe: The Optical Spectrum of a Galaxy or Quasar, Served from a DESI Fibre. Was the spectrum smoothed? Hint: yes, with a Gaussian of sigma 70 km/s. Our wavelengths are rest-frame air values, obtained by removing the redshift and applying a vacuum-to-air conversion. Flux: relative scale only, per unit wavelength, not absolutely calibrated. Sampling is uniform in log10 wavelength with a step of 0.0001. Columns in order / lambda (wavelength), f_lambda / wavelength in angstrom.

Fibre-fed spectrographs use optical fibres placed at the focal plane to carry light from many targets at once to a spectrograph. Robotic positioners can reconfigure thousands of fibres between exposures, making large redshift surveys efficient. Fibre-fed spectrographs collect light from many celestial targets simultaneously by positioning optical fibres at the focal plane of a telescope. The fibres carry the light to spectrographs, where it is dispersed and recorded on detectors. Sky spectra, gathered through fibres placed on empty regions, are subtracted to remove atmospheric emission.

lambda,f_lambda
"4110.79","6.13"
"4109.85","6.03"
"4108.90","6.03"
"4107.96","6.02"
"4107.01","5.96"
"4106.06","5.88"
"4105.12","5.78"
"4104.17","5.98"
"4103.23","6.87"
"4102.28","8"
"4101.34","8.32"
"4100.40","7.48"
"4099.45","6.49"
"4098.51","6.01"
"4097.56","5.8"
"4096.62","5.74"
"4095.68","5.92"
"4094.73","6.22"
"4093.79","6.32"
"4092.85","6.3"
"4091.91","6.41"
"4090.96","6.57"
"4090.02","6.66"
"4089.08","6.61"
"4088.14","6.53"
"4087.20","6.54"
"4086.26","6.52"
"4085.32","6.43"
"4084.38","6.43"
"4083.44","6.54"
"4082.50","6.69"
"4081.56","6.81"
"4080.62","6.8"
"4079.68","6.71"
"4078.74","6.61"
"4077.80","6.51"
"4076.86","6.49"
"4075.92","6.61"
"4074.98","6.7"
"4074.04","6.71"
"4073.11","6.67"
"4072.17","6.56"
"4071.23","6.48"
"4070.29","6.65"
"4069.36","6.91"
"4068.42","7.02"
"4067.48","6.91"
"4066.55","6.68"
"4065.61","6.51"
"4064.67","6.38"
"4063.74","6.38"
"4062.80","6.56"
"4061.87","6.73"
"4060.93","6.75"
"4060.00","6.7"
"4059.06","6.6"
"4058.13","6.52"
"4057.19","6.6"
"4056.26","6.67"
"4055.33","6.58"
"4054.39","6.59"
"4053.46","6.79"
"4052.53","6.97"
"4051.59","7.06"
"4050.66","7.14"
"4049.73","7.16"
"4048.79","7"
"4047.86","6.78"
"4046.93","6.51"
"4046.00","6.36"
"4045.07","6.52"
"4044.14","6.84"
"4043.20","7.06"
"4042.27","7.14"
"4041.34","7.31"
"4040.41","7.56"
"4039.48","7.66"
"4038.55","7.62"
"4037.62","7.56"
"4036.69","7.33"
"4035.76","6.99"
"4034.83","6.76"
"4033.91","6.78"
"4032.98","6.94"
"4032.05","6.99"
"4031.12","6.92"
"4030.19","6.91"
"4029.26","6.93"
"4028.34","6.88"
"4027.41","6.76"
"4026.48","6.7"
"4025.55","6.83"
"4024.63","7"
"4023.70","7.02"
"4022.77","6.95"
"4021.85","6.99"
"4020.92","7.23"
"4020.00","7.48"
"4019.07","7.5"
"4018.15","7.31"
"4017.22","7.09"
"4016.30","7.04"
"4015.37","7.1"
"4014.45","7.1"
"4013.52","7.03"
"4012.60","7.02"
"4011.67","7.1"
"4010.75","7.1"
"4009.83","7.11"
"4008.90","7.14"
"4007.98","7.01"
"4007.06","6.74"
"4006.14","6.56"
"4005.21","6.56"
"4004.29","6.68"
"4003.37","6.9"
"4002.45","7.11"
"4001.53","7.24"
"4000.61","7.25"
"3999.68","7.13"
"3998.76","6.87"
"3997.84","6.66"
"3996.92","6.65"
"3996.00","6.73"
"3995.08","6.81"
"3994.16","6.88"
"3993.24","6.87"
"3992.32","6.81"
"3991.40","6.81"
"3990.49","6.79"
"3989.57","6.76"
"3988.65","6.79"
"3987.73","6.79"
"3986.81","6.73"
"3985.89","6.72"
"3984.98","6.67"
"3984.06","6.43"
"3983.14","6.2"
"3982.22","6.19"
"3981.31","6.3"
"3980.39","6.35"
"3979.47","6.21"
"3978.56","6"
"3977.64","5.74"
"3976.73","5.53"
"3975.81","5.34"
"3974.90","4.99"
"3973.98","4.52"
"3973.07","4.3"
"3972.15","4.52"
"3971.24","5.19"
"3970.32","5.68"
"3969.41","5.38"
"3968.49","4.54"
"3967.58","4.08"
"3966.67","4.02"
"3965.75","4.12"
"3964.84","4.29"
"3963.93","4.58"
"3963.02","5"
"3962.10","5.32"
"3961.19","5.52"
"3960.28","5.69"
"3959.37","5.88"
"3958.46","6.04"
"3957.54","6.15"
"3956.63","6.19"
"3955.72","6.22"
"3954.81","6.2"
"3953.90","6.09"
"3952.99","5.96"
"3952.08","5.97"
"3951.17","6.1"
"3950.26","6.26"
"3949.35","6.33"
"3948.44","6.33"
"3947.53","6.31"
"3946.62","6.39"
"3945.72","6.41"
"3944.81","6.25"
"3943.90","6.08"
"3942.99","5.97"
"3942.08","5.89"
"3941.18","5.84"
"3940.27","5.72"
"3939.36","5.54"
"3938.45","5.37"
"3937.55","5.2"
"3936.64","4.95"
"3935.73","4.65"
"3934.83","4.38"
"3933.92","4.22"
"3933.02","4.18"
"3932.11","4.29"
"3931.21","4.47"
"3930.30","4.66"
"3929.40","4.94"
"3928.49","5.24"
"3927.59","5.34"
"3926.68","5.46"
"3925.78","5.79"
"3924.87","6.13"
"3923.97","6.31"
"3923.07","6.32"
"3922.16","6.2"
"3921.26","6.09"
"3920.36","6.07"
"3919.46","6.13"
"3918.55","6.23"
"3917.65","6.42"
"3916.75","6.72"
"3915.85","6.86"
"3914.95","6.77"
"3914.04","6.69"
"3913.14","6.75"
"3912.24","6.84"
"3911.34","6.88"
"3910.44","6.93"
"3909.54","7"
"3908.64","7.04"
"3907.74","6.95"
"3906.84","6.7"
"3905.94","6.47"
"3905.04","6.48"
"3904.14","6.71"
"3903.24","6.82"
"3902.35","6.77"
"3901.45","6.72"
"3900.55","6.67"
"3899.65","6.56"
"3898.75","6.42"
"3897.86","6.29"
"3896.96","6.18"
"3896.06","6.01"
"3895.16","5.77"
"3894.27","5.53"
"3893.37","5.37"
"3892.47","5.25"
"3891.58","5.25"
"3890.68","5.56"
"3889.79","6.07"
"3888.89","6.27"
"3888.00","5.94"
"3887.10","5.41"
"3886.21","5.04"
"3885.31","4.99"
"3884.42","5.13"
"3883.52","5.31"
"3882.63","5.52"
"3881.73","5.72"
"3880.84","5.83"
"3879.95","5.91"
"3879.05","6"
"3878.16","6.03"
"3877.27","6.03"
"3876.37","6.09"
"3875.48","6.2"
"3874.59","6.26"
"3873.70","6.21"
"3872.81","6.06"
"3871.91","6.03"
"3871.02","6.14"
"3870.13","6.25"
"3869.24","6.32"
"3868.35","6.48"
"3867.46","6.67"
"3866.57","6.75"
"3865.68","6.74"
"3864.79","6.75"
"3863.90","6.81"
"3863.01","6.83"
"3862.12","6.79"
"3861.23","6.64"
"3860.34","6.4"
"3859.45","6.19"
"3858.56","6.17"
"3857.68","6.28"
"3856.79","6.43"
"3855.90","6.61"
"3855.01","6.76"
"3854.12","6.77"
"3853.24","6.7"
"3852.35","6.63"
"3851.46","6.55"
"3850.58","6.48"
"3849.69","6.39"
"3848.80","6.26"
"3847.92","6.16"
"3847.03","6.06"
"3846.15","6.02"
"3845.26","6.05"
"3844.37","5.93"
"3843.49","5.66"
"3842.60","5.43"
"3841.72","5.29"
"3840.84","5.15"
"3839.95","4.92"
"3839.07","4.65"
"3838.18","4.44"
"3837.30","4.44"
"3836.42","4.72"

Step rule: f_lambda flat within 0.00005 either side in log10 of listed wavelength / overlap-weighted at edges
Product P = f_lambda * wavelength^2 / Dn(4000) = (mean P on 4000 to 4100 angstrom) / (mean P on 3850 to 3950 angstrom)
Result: 1.2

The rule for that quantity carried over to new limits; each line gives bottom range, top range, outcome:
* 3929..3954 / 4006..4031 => 1.32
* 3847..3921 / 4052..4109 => 1.15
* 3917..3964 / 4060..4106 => 1.24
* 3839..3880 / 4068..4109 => 1.18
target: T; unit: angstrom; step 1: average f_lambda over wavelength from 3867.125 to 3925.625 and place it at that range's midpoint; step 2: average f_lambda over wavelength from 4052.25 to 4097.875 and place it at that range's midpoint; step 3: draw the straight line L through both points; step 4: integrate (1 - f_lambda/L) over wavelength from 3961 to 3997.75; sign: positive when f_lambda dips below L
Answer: 3.32 angstrom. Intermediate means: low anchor 6.19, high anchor 6.56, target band 5.79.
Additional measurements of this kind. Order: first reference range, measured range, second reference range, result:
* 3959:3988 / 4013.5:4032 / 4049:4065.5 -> -2.5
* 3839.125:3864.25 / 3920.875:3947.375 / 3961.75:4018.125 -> 3.2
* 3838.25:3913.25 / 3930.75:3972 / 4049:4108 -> 5.8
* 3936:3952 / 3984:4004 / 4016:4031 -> -0.7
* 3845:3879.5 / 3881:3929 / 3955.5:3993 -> -0.2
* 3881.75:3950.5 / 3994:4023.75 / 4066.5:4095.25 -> -3.3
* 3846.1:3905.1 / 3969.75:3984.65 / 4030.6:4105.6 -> 2.0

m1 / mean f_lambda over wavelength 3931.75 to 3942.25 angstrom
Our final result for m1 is 5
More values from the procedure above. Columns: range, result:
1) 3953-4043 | 6.45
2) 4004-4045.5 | 7.04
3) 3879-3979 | 5.76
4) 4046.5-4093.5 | 6.66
